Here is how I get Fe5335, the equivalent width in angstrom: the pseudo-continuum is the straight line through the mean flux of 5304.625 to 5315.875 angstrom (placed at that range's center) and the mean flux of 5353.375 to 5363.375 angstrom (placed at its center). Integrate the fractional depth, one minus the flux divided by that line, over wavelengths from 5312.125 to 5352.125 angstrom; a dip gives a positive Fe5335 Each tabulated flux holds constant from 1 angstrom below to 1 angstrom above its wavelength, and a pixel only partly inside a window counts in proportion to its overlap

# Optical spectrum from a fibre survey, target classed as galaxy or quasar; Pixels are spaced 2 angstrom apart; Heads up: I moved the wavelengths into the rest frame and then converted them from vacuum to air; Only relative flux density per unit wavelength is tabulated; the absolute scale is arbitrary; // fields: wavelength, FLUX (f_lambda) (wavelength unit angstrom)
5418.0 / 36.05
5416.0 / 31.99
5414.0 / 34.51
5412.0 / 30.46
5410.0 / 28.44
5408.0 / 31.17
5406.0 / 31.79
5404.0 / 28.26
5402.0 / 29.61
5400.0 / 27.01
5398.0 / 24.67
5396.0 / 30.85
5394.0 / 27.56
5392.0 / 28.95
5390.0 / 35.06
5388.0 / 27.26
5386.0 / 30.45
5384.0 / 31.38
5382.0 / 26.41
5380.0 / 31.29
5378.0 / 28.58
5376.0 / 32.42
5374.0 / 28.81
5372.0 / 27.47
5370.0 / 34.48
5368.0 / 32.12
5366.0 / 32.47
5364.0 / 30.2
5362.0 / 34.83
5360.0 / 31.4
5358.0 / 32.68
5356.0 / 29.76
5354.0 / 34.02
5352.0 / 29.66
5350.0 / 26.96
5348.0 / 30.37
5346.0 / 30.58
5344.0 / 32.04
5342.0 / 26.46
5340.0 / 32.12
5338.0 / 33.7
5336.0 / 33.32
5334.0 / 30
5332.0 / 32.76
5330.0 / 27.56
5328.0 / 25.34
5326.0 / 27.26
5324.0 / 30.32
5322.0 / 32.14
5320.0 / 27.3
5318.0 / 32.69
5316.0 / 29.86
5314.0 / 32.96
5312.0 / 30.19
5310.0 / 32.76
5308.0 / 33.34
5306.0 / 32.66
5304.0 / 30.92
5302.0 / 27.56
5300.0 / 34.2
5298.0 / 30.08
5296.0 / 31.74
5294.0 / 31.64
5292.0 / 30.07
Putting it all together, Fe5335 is 2.57 angstrom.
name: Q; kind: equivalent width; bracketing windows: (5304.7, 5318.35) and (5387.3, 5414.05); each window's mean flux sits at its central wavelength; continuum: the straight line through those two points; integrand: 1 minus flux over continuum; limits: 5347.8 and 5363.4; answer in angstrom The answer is -0.2 angstrom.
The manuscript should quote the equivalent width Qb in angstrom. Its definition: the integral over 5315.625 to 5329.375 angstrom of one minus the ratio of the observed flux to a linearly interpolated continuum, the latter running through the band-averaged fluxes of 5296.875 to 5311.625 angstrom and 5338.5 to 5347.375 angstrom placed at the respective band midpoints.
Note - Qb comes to 0.8 angstrom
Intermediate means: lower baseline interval 31.6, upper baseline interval 30.5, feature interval 29.2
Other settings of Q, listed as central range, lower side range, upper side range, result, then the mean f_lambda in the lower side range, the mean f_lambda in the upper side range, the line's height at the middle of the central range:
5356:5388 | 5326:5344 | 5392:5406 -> -1.9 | 30.1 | 28.3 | 29.1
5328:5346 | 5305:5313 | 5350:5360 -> 0.5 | 32.2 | 31.1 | 31.5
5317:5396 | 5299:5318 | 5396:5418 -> 1.1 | 31.7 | 30.1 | 30.9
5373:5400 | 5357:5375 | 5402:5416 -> 1.5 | 31.6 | 30.8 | 31.2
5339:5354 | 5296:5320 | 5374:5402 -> 0.2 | 31.4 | 29.4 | 30.4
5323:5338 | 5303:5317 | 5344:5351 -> 0.4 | 31.8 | 29.7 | 30.7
